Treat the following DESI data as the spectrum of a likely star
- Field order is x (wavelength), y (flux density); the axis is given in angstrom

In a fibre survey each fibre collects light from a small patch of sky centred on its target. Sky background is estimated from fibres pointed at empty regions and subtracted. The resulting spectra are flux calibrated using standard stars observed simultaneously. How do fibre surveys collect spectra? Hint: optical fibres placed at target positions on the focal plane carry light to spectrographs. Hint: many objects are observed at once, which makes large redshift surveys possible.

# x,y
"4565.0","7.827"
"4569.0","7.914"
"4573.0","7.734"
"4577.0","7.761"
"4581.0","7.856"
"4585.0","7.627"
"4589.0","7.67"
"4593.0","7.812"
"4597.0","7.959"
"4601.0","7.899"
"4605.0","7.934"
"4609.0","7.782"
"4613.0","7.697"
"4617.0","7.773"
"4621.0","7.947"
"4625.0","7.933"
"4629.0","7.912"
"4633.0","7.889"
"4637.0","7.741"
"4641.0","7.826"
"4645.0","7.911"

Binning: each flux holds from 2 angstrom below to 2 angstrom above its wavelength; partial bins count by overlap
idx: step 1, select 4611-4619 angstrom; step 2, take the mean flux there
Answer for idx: 7.73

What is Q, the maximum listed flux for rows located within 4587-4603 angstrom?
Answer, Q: 7.959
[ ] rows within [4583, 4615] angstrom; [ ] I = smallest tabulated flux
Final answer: 7.627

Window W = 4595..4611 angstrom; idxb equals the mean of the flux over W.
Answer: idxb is 7.89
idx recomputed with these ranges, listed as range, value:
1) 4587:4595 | 7.74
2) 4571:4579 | 7.75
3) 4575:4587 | 7.75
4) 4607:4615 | 7.74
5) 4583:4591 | 7.65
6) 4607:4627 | 7.83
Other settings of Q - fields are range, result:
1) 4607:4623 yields 7.947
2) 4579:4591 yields 7.856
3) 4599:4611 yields 7.934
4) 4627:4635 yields 7.912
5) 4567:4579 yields 7.914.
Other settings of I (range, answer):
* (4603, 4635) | 7.697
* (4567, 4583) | 7.734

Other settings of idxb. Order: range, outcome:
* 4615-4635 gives 7.89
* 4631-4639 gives 7.81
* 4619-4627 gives 7.94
